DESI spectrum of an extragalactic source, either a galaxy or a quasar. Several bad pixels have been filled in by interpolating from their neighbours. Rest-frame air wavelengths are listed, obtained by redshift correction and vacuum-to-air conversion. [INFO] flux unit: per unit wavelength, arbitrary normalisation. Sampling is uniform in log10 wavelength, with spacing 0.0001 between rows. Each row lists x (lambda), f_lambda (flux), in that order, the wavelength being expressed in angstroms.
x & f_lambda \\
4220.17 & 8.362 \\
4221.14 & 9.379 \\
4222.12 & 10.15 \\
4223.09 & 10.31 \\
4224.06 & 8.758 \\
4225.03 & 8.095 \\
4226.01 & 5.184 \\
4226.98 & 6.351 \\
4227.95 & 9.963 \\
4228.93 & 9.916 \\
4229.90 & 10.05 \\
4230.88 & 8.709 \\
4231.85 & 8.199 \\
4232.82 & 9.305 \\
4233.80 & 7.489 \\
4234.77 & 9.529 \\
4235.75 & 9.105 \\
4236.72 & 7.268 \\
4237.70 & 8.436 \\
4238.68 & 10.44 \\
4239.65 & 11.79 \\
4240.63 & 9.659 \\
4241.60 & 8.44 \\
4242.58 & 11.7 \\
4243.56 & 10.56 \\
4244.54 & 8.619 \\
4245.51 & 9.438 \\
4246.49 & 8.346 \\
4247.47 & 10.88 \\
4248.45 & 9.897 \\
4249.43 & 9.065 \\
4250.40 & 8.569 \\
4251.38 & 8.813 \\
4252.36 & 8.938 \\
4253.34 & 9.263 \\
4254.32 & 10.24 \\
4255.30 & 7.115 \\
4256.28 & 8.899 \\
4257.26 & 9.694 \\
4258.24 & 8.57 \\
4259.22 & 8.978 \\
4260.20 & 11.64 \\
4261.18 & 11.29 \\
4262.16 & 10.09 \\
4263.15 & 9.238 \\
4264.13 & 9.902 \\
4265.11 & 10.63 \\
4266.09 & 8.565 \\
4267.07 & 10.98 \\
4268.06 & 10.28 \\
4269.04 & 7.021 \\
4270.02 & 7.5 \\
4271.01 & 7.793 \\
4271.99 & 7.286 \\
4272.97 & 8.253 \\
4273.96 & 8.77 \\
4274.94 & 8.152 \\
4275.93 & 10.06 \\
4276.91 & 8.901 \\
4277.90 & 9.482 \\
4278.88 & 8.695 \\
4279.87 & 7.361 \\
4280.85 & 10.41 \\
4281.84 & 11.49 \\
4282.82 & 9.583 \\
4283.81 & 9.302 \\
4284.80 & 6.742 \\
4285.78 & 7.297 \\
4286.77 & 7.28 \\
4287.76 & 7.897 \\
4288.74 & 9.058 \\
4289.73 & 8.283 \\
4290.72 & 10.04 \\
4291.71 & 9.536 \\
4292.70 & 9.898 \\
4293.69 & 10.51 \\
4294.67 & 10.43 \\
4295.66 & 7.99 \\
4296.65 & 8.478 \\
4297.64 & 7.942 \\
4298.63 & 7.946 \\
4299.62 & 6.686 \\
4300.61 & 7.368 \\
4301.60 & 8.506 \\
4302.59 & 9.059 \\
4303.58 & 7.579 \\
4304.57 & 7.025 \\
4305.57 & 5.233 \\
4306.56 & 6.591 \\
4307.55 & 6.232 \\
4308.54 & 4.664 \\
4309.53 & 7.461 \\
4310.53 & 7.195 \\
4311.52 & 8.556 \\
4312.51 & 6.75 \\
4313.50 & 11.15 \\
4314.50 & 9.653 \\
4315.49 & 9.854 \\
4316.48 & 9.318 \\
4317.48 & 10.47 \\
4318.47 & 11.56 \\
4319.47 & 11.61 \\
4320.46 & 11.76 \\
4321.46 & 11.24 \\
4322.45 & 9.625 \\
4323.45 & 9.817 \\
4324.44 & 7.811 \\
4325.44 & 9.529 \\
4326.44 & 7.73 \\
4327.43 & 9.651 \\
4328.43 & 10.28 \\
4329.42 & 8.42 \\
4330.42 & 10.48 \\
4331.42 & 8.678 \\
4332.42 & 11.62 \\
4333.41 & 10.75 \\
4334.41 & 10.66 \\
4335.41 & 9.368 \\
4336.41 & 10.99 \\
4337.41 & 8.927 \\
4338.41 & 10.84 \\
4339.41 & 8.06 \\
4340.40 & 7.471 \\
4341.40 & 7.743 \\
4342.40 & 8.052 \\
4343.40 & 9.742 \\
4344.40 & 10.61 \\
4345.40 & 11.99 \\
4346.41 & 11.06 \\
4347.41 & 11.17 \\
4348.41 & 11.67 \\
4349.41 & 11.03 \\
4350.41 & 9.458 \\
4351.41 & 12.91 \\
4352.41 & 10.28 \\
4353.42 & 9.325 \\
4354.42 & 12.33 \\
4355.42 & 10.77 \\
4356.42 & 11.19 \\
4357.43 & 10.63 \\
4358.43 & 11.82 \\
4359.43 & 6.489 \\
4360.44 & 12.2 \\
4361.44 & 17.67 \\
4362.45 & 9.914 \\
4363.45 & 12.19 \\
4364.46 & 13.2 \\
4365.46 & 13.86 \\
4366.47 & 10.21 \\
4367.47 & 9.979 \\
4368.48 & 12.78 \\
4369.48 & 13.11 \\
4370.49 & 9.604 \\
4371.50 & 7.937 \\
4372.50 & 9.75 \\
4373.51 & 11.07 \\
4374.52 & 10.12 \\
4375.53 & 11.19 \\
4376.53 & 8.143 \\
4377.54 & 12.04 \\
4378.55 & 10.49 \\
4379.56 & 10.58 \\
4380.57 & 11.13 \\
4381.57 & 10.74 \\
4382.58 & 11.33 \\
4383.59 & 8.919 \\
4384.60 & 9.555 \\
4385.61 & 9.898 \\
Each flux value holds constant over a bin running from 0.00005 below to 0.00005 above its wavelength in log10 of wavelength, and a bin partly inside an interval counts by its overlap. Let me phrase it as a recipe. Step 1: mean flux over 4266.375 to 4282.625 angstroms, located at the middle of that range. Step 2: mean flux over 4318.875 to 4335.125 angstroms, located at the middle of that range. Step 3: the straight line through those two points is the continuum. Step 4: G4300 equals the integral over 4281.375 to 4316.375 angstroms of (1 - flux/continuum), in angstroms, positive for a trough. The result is 4.2 angstroms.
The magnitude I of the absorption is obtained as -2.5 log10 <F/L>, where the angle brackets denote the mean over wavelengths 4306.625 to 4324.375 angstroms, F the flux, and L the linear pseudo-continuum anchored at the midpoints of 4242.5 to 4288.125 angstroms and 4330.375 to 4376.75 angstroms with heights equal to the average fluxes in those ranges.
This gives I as 0.10 mag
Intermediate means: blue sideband 9.12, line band 9.14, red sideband 10.6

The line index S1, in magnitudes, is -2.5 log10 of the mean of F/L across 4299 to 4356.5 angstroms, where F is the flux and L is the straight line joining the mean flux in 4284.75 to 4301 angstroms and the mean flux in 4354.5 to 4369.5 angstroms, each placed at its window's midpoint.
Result 0.08 mag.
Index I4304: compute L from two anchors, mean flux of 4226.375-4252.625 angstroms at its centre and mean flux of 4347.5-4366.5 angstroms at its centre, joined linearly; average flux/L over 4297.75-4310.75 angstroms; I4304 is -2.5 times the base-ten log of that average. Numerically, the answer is 0.43 mag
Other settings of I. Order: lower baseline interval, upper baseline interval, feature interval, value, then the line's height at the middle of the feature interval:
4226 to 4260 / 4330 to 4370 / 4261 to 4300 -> 0.093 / 9.72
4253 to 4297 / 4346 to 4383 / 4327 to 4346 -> 0.080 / 10.4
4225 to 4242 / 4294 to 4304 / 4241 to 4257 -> -0.077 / 8.67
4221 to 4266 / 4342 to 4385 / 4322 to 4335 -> 0.088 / 10.4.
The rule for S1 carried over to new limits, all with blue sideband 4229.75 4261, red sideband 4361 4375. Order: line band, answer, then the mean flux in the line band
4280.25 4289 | 0.144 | 8.77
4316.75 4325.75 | 0.031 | 10.4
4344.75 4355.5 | 0.008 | 11.1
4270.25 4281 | 0.152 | 8.57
